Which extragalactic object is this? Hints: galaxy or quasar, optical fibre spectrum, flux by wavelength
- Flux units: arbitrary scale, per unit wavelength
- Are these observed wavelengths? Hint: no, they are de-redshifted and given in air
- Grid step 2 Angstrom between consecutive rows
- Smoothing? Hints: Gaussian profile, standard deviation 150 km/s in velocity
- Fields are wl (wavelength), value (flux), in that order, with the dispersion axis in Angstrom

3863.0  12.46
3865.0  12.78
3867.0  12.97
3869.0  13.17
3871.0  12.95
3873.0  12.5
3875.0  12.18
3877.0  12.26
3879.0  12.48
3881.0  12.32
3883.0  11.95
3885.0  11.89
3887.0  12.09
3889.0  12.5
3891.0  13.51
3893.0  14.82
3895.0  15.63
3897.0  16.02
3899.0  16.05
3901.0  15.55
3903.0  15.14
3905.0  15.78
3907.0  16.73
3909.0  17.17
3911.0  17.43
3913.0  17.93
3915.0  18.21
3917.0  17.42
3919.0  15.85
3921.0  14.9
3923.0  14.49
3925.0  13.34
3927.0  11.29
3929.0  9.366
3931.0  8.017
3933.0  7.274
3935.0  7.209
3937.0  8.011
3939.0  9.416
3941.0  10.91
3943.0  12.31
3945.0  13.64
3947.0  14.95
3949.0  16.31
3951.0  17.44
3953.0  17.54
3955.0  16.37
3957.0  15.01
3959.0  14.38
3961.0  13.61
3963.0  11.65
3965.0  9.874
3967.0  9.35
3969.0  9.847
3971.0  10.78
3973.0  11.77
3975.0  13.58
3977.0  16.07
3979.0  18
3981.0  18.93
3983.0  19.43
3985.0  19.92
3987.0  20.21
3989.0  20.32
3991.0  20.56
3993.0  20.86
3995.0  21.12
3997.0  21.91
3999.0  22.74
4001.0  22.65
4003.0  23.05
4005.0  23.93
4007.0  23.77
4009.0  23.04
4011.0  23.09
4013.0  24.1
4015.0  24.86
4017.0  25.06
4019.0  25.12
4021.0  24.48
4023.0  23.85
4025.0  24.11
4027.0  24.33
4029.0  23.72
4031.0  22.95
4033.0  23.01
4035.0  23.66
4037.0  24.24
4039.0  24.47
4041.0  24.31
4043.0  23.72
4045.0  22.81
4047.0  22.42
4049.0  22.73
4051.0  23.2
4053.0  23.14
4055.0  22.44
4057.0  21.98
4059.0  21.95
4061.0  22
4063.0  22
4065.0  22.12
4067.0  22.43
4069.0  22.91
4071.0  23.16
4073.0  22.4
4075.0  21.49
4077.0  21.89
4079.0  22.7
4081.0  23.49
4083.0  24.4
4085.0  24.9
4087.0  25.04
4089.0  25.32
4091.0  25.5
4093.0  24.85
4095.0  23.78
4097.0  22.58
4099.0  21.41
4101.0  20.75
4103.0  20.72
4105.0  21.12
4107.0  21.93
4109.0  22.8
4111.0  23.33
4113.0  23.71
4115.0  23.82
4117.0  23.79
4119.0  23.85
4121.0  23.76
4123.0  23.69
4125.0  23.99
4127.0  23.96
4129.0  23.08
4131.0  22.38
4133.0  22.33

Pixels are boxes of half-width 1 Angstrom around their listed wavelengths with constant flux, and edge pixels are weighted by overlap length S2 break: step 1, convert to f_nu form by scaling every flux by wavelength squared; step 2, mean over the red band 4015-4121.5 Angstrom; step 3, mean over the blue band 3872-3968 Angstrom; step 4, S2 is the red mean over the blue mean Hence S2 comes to 1.85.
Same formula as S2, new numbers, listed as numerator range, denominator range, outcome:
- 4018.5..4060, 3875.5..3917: 1.70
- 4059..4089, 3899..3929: 1.60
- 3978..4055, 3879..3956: 1.73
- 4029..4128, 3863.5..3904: 1.90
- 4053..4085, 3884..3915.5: 1.60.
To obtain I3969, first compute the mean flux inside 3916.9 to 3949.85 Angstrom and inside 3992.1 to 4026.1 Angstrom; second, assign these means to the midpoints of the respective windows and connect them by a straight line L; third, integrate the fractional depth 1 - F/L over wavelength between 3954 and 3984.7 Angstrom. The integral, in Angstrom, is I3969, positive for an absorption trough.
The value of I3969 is 5.9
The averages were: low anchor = 11.9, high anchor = 23.4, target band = 14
